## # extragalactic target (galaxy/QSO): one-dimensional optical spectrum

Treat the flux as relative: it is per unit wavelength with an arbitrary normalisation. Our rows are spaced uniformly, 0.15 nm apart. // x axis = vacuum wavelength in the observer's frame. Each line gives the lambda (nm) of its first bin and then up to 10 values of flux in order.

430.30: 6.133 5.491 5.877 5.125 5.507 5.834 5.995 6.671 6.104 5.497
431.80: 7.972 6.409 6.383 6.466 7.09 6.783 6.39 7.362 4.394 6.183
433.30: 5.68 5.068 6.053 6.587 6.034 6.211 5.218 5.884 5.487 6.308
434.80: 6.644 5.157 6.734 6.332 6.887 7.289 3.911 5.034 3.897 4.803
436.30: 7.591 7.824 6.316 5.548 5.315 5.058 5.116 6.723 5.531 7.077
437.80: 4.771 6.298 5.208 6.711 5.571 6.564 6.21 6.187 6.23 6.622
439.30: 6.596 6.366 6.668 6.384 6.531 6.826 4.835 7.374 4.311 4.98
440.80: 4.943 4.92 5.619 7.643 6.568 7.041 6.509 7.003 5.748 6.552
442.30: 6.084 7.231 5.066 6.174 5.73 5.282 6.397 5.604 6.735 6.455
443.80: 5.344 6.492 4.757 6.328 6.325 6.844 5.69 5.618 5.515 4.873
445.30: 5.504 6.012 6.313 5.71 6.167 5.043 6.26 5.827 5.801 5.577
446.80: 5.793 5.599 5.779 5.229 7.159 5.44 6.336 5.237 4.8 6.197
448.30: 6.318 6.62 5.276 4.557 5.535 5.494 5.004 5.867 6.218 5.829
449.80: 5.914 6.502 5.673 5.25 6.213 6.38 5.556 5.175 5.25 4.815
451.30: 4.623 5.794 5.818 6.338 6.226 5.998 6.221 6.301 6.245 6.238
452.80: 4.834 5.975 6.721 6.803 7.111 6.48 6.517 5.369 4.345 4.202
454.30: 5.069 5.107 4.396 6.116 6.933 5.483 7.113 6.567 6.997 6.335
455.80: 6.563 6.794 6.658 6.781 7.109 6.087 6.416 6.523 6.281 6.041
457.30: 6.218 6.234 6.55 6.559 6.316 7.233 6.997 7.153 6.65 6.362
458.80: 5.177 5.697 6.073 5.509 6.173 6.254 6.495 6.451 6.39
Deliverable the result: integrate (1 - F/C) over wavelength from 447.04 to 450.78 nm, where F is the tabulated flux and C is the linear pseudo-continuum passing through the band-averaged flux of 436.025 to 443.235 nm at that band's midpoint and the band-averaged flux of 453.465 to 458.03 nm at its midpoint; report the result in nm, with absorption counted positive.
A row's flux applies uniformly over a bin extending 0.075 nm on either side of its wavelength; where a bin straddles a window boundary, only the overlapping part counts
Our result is 0.21 nm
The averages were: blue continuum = 6.08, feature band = 5.77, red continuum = 6.15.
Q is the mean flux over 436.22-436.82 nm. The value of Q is 6.81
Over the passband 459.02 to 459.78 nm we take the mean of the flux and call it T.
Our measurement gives 6.1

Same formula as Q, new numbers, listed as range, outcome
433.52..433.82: 6.29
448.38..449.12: 5.49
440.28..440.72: 5.54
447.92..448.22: 5.48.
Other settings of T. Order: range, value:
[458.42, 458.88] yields 6.07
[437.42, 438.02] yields 5.92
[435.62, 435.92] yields 4.51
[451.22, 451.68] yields 5.42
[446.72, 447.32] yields 5.6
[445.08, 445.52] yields 5.46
